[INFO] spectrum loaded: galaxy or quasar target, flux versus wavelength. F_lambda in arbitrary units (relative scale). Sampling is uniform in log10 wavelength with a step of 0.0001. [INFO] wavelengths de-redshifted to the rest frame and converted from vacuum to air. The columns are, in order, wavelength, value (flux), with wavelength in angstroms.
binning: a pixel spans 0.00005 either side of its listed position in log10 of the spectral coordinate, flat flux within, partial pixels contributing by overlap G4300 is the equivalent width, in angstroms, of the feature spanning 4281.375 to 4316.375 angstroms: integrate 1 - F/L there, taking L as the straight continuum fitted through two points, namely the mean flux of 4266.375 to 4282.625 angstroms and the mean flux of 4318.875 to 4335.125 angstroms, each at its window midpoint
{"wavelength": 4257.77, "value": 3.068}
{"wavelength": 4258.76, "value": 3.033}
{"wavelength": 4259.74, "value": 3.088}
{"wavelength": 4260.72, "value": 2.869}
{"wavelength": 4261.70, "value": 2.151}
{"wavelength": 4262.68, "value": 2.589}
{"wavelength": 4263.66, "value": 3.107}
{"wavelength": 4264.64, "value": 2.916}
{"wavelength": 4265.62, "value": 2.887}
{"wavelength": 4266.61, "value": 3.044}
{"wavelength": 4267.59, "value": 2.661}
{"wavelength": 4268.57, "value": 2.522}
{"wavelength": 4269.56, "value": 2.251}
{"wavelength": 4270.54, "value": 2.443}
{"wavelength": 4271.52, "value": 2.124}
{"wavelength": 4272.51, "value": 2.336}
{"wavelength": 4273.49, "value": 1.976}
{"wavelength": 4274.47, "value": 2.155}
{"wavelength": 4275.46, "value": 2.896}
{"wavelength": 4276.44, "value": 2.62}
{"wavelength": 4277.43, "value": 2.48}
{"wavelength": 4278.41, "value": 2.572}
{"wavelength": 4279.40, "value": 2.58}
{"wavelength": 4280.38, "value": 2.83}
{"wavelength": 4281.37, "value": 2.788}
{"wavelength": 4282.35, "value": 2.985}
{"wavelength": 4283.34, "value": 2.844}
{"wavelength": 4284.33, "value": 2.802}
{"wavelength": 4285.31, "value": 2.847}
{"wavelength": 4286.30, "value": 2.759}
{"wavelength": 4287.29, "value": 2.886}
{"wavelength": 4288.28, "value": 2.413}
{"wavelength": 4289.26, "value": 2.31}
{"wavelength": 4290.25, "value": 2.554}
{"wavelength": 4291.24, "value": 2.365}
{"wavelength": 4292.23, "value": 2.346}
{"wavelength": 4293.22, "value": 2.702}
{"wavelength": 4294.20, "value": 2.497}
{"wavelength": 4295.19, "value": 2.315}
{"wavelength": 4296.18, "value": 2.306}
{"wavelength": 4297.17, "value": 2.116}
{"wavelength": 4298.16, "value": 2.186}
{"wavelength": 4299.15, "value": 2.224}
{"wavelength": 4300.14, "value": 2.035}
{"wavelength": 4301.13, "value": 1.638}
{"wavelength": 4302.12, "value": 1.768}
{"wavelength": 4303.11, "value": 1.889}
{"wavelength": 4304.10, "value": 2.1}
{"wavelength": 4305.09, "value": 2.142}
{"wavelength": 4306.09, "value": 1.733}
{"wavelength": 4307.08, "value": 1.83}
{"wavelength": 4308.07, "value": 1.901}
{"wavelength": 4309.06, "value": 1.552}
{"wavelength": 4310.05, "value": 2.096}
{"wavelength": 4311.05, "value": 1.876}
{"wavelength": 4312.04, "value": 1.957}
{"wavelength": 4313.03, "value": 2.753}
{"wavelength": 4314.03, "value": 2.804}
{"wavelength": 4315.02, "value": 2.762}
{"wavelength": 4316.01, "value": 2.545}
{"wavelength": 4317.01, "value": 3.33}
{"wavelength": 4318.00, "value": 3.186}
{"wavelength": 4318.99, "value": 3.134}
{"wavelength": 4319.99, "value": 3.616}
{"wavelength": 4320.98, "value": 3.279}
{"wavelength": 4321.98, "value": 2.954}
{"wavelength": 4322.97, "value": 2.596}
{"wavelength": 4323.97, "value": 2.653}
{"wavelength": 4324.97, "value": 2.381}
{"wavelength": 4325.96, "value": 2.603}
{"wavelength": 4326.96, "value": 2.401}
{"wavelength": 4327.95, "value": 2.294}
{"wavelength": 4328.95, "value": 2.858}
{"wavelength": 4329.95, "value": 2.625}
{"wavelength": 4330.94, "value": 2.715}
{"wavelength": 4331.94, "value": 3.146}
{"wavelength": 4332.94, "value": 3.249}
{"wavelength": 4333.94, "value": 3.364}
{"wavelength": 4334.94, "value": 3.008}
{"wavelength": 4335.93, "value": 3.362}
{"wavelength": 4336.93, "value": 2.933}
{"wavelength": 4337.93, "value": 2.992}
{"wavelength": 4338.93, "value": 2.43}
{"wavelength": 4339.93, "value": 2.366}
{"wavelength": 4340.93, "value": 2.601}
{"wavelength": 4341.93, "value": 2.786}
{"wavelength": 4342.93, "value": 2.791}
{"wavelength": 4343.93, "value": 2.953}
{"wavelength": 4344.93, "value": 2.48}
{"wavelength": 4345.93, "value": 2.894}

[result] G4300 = 4.8 angstroms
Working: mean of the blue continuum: 2.53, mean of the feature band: 2.32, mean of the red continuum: 2.86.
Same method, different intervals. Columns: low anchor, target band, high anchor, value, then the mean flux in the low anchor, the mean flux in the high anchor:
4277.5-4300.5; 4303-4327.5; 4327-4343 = 2.0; 2.54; 2.83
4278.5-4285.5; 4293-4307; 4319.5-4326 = 3.6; 2.8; 2.89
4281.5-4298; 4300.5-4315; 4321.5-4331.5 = 3.1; 2.56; 2.61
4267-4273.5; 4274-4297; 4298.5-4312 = -4.5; 2.37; 1.91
